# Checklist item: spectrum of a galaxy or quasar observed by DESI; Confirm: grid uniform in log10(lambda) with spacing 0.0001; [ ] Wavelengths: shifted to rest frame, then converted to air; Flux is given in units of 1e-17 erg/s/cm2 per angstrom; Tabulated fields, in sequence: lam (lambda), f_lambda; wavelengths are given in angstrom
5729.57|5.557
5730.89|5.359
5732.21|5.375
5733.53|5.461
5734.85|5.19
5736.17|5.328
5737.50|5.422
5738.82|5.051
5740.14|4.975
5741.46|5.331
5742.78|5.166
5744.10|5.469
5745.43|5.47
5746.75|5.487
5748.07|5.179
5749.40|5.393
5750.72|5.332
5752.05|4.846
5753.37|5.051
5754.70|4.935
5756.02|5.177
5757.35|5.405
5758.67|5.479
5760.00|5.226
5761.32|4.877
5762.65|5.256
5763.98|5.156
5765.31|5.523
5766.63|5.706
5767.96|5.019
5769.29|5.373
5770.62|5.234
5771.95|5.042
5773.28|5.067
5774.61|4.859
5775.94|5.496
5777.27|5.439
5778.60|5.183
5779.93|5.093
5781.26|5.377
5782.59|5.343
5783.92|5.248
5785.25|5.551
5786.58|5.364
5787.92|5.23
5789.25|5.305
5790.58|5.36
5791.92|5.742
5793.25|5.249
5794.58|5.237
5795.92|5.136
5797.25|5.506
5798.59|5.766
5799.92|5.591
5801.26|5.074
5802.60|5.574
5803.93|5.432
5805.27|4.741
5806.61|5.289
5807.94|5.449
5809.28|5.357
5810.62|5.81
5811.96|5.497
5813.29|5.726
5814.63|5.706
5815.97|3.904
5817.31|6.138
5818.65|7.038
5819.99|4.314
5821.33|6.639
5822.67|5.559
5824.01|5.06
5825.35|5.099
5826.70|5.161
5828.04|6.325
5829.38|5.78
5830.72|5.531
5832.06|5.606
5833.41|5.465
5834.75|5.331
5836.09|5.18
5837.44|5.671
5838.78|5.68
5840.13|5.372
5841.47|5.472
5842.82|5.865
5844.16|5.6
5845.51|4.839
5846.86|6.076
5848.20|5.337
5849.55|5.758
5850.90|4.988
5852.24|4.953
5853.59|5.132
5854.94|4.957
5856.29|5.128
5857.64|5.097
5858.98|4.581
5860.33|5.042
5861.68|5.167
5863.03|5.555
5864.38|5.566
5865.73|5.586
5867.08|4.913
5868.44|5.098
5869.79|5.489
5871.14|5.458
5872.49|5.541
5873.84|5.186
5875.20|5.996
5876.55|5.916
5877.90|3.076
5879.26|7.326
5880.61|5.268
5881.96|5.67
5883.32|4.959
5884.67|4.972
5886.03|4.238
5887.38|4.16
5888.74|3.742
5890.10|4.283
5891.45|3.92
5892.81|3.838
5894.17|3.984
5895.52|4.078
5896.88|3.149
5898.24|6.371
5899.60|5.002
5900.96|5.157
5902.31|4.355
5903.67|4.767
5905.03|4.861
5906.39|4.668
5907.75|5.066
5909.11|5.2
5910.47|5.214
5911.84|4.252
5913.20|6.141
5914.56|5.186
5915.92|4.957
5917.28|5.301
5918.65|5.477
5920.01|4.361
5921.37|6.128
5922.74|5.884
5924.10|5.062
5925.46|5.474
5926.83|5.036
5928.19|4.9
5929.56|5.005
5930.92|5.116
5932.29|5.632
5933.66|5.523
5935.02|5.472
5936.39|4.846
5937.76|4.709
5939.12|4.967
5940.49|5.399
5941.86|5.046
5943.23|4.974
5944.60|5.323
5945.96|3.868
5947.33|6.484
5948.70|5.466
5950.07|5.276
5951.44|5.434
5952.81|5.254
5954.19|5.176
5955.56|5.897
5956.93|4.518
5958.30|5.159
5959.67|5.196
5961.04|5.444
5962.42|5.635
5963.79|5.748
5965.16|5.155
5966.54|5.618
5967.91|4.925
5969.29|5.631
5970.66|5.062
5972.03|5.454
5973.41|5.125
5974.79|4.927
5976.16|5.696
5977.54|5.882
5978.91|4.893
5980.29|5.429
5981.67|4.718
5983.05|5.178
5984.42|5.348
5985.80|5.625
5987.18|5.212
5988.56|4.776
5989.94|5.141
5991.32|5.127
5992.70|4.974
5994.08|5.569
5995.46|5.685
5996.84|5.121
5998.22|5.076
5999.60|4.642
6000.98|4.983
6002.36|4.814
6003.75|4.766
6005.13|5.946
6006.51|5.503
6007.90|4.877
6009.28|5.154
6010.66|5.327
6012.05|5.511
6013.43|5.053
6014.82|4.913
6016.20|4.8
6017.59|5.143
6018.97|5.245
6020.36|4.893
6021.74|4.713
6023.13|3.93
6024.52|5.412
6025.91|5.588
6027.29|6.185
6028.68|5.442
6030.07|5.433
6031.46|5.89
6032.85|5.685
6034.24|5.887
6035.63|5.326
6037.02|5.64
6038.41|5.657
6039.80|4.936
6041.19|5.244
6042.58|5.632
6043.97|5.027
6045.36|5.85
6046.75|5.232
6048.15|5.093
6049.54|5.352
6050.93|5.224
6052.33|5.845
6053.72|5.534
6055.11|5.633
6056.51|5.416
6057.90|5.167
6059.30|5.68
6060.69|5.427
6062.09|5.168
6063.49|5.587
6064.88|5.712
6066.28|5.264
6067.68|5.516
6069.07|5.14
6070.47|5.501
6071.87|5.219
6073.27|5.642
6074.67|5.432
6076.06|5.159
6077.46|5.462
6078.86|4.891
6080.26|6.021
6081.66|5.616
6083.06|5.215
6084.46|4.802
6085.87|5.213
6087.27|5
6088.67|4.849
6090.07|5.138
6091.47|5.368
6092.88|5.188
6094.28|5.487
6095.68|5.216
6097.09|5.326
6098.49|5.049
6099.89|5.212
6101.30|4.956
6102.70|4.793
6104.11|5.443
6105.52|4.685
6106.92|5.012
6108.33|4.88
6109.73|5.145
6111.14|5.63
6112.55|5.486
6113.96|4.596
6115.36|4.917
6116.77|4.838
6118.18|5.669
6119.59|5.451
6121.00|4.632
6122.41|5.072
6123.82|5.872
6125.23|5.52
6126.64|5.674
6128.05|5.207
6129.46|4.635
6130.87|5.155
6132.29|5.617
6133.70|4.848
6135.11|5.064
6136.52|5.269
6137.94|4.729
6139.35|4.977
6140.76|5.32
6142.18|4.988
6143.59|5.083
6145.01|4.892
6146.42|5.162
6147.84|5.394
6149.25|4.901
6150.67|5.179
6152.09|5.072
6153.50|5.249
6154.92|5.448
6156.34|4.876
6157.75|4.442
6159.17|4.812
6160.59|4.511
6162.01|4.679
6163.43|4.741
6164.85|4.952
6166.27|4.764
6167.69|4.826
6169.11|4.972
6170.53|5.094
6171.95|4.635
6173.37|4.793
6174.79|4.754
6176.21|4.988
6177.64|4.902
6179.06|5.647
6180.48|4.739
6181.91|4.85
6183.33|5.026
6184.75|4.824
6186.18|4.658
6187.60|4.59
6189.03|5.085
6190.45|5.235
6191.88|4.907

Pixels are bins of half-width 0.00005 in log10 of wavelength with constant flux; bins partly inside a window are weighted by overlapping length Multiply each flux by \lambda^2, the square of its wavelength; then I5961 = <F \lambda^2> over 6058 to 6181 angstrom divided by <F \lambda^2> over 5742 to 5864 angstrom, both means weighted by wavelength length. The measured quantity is 1.07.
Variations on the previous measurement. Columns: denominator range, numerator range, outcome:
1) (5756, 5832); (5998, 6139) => 1.07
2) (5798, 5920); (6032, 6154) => 1.09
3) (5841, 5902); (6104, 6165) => 1.10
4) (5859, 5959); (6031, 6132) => 1.11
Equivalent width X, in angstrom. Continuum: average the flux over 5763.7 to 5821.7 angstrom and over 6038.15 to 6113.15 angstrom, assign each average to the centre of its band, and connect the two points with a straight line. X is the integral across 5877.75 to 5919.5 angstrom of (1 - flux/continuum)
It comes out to 4.2 angstrom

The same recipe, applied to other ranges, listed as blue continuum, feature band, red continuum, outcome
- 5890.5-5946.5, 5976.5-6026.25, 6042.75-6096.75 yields 0.4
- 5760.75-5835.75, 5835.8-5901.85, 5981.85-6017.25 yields 2.8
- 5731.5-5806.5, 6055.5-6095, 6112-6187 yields -2.0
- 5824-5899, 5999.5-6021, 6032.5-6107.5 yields 0.7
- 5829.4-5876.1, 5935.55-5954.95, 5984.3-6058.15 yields 0.6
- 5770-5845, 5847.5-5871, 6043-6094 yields 0.9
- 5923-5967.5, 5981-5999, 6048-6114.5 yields 0.2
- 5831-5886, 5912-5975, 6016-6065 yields 1.1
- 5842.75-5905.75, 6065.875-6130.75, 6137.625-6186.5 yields -3.4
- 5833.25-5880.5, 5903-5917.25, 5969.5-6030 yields 0.7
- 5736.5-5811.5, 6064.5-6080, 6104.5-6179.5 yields -0.8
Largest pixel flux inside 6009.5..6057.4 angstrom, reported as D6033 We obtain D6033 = 6.185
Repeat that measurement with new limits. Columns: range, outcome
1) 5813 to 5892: 7.326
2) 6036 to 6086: 6.021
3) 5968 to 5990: 5.882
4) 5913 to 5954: 6.484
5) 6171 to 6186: 5.647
